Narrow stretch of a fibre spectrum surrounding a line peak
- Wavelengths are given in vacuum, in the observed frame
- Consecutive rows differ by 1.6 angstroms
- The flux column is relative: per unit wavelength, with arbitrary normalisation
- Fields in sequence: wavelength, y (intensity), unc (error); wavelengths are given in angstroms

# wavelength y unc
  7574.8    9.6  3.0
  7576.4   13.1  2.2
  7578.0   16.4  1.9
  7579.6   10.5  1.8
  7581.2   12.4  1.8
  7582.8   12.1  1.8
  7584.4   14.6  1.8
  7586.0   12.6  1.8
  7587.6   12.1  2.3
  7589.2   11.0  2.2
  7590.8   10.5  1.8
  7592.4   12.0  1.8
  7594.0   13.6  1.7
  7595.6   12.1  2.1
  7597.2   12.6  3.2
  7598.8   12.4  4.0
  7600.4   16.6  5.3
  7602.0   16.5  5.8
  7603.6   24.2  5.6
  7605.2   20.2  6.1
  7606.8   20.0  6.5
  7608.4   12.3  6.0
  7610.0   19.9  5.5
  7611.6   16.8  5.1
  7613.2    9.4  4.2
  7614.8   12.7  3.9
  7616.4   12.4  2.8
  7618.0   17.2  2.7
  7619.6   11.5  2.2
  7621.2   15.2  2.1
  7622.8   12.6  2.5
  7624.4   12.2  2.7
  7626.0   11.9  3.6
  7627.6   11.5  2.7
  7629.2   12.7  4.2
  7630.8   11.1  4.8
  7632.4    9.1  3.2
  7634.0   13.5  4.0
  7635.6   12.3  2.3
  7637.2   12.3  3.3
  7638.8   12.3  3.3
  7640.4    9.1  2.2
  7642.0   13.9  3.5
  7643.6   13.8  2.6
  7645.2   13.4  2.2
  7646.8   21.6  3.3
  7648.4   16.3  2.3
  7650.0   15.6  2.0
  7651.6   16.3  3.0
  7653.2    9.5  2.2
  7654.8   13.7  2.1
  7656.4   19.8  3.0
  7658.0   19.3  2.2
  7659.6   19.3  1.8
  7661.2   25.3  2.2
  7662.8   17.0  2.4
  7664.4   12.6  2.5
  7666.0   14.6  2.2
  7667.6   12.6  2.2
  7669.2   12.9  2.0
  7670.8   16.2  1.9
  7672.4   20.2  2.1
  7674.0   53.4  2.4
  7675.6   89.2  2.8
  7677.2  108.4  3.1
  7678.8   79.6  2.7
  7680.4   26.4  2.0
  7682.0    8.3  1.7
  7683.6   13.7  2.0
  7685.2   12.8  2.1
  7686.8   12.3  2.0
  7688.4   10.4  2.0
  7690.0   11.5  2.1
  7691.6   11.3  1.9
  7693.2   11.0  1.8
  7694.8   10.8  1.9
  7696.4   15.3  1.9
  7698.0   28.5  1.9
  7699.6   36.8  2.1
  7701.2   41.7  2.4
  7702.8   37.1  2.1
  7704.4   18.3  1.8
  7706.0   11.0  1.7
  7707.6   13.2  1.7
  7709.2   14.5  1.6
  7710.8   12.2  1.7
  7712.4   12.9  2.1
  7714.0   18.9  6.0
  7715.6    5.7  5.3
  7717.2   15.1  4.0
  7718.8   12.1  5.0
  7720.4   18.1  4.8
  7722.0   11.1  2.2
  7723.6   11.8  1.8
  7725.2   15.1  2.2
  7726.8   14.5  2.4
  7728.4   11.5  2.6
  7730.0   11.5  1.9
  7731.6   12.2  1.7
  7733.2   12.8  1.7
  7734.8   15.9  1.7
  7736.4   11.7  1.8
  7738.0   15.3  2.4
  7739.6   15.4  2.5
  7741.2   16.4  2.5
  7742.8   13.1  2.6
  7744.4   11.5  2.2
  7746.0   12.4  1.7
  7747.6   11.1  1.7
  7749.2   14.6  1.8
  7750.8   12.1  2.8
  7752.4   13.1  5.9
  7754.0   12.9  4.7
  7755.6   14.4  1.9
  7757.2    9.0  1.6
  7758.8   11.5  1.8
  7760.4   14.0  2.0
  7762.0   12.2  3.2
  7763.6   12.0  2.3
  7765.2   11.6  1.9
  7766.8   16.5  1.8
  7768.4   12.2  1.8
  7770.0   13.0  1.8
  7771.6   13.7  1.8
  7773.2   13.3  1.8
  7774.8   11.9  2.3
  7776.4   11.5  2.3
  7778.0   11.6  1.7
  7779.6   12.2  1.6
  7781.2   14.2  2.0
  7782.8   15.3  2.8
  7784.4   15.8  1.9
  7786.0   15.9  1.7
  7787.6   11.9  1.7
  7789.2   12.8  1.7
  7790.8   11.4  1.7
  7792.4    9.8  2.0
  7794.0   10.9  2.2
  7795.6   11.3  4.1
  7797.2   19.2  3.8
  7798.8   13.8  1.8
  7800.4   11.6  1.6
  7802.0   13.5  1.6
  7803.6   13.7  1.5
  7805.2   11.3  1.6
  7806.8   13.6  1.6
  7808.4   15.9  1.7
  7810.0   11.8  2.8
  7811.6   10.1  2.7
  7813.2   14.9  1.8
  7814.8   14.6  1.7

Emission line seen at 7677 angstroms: Halpha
